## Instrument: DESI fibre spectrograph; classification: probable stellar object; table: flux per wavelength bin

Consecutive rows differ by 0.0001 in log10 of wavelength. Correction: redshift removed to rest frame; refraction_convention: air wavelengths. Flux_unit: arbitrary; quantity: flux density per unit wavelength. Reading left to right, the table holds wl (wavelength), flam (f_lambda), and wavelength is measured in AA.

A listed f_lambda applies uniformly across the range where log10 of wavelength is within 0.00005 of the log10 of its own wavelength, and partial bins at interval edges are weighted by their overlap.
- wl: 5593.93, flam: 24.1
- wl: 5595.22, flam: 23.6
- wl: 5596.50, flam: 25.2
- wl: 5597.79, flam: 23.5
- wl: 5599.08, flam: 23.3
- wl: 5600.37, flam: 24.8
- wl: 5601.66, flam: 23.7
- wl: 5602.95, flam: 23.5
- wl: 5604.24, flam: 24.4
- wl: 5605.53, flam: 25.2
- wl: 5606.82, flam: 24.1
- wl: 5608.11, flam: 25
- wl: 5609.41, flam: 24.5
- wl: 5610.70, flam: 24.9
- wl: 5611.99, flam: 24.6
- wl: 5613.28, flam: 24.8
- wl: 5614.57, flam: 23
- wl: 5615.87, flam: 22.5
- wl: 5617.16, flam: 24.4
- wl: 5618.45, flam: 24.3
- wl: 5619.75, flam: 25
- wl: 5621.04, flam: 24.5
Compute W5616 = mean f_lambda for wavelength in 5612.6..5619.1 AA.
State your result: 23.8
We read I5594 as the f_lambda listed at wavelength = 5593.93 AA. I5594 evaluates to 24.1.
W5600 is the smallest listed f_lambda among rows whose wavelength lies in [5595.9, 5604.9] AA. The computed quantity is 23.3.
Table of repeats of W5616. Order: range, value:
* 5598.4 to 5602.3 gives 23.9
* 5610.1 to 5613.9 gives 24.8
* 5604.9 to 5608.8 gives 24.7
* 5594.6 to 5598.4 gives 24.2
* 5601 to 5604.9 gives 23.9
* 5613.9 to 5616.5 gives 22.7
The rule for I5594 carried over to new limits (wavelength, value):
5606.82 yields 24.1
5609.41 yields 24.5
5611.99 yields 24.6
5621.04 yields 24.5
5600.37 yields 24.8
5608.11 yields 25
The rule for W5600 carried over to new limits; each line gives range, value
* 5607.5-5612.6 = 24.5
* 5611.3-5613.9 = 24.6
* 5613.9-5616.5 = 22.5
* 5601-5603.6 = 23.5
